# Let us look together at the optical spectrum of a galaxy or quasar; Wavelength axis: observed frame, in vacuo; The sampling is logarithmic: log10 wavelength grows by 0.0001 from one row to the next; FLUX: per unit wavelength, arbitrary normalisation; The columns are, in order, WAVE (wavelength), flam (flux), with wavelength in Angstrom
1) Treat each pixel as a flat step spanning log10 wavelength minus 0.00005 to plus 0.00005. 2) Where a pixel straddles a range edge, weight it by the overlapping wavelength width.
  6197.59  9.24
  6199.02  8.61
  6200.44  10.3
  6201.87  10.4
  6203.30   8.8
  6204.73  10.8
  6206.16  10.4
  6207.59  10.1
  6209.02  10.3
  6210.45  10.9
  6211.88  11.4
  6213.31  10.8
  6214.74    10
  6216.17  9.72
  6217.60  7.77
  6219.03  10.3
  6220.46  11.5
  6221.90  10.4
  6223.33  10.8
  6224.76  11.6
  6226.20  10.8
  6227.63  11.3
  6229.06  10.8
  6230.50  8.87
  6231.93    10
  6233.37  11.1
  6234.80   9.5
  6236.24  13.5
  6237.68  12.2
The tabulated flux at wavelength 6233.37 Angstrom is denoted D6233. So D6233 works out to 11.1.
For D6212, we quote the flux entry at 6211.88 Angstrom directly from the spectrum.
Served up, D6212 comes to 11.4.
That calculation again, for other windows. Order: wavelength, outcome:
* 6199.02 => 8.61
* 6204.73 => 10.8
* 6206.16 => 10.4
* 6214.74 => 10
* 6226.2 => 10.8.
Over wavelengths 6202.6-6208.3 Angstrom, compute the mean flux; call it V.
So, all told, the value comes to 10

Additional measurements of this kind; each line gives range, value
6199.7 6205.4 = 10.1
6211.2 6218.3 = 9.94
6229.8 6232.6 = 9.45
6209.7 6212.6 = 11.1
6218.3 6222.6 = 10.7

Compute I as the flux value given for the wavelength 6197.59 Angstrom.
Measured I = 9.24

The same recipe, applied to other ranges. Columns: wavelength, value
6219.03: 10.3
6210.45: 10.9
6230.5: 8.87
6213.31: 10.8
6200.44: 10.3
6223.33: 10.8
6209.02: 10.3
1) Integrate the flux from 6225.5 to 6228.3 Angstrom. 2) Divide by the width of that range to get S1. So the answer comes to 11.1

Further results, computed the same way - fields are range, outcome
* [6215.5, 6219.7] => 9.25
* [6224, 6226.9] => 11.2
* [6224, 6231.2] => 10.7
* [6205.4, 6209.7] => 10.3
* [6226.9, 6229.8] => 11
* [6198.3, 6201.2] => 9.48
